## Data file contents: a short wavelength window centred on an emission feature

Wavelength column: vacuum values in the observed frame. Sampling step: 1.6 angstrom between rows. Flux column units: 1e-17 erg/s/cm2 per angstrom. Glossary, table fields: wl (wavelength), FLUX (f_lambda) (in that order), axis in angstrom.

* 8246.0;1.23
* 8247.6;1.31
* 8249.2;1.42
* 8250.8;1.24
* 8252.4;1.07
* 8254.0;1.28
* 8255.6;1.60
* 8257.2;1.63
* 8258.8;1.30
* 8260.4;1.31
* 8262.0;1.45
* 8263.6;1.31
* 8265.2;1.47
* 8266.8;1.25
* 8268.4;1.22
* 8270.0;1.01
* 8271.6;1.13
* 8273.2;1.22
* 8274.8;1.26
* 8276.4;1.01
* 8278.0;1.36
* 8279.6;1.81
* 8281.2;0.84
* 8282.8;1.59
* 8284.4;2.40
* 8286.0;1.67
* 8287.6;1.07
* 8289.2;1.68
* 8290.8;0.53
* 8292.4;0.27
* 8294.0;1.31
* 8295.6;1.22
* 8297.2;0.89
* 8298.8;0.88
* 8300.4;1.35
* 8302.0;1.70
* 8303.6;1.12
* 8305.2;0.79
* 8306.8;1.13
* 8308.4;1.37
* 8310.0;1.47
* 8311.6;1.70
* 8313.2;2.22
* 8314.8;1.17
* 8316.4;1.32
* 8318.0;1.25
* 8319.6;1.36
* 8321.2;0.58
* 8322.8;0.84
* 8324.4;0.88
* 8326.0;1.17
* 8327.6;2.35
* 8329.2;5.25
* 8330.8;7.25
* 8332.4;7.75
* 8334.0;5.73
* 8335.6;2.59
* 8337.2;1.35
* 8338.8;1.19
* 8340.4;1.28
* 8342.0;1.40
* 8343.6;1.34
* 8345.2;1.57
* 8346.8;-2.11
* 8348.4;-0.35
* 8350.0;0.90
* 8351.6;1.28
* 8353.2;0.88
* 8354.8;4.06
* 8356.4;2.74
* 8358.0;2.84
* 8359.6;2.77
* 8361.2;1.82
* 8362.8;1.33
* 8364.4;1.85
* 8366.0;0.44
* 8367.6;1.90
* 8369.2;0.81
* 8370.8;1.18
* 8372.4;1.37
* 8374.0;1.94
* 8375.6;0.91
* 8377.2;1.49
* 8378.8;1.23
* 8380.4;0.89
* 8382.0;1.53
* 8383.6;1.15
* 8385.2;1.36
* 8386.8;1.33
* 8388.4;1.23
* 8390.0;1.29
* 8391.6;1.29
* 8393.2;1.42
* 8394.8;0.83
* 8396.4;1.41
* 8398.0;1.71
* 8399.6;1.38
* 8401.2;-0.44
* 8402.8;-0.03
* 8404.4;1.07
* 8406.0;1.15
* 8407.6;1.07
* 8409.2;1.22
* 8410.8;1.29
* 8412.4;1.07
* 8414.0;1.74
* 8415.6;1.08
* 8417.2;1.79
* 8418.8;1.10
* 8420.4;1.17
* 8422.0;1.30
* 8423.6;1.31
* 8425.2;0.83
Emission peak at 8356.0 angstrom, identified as [N II]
